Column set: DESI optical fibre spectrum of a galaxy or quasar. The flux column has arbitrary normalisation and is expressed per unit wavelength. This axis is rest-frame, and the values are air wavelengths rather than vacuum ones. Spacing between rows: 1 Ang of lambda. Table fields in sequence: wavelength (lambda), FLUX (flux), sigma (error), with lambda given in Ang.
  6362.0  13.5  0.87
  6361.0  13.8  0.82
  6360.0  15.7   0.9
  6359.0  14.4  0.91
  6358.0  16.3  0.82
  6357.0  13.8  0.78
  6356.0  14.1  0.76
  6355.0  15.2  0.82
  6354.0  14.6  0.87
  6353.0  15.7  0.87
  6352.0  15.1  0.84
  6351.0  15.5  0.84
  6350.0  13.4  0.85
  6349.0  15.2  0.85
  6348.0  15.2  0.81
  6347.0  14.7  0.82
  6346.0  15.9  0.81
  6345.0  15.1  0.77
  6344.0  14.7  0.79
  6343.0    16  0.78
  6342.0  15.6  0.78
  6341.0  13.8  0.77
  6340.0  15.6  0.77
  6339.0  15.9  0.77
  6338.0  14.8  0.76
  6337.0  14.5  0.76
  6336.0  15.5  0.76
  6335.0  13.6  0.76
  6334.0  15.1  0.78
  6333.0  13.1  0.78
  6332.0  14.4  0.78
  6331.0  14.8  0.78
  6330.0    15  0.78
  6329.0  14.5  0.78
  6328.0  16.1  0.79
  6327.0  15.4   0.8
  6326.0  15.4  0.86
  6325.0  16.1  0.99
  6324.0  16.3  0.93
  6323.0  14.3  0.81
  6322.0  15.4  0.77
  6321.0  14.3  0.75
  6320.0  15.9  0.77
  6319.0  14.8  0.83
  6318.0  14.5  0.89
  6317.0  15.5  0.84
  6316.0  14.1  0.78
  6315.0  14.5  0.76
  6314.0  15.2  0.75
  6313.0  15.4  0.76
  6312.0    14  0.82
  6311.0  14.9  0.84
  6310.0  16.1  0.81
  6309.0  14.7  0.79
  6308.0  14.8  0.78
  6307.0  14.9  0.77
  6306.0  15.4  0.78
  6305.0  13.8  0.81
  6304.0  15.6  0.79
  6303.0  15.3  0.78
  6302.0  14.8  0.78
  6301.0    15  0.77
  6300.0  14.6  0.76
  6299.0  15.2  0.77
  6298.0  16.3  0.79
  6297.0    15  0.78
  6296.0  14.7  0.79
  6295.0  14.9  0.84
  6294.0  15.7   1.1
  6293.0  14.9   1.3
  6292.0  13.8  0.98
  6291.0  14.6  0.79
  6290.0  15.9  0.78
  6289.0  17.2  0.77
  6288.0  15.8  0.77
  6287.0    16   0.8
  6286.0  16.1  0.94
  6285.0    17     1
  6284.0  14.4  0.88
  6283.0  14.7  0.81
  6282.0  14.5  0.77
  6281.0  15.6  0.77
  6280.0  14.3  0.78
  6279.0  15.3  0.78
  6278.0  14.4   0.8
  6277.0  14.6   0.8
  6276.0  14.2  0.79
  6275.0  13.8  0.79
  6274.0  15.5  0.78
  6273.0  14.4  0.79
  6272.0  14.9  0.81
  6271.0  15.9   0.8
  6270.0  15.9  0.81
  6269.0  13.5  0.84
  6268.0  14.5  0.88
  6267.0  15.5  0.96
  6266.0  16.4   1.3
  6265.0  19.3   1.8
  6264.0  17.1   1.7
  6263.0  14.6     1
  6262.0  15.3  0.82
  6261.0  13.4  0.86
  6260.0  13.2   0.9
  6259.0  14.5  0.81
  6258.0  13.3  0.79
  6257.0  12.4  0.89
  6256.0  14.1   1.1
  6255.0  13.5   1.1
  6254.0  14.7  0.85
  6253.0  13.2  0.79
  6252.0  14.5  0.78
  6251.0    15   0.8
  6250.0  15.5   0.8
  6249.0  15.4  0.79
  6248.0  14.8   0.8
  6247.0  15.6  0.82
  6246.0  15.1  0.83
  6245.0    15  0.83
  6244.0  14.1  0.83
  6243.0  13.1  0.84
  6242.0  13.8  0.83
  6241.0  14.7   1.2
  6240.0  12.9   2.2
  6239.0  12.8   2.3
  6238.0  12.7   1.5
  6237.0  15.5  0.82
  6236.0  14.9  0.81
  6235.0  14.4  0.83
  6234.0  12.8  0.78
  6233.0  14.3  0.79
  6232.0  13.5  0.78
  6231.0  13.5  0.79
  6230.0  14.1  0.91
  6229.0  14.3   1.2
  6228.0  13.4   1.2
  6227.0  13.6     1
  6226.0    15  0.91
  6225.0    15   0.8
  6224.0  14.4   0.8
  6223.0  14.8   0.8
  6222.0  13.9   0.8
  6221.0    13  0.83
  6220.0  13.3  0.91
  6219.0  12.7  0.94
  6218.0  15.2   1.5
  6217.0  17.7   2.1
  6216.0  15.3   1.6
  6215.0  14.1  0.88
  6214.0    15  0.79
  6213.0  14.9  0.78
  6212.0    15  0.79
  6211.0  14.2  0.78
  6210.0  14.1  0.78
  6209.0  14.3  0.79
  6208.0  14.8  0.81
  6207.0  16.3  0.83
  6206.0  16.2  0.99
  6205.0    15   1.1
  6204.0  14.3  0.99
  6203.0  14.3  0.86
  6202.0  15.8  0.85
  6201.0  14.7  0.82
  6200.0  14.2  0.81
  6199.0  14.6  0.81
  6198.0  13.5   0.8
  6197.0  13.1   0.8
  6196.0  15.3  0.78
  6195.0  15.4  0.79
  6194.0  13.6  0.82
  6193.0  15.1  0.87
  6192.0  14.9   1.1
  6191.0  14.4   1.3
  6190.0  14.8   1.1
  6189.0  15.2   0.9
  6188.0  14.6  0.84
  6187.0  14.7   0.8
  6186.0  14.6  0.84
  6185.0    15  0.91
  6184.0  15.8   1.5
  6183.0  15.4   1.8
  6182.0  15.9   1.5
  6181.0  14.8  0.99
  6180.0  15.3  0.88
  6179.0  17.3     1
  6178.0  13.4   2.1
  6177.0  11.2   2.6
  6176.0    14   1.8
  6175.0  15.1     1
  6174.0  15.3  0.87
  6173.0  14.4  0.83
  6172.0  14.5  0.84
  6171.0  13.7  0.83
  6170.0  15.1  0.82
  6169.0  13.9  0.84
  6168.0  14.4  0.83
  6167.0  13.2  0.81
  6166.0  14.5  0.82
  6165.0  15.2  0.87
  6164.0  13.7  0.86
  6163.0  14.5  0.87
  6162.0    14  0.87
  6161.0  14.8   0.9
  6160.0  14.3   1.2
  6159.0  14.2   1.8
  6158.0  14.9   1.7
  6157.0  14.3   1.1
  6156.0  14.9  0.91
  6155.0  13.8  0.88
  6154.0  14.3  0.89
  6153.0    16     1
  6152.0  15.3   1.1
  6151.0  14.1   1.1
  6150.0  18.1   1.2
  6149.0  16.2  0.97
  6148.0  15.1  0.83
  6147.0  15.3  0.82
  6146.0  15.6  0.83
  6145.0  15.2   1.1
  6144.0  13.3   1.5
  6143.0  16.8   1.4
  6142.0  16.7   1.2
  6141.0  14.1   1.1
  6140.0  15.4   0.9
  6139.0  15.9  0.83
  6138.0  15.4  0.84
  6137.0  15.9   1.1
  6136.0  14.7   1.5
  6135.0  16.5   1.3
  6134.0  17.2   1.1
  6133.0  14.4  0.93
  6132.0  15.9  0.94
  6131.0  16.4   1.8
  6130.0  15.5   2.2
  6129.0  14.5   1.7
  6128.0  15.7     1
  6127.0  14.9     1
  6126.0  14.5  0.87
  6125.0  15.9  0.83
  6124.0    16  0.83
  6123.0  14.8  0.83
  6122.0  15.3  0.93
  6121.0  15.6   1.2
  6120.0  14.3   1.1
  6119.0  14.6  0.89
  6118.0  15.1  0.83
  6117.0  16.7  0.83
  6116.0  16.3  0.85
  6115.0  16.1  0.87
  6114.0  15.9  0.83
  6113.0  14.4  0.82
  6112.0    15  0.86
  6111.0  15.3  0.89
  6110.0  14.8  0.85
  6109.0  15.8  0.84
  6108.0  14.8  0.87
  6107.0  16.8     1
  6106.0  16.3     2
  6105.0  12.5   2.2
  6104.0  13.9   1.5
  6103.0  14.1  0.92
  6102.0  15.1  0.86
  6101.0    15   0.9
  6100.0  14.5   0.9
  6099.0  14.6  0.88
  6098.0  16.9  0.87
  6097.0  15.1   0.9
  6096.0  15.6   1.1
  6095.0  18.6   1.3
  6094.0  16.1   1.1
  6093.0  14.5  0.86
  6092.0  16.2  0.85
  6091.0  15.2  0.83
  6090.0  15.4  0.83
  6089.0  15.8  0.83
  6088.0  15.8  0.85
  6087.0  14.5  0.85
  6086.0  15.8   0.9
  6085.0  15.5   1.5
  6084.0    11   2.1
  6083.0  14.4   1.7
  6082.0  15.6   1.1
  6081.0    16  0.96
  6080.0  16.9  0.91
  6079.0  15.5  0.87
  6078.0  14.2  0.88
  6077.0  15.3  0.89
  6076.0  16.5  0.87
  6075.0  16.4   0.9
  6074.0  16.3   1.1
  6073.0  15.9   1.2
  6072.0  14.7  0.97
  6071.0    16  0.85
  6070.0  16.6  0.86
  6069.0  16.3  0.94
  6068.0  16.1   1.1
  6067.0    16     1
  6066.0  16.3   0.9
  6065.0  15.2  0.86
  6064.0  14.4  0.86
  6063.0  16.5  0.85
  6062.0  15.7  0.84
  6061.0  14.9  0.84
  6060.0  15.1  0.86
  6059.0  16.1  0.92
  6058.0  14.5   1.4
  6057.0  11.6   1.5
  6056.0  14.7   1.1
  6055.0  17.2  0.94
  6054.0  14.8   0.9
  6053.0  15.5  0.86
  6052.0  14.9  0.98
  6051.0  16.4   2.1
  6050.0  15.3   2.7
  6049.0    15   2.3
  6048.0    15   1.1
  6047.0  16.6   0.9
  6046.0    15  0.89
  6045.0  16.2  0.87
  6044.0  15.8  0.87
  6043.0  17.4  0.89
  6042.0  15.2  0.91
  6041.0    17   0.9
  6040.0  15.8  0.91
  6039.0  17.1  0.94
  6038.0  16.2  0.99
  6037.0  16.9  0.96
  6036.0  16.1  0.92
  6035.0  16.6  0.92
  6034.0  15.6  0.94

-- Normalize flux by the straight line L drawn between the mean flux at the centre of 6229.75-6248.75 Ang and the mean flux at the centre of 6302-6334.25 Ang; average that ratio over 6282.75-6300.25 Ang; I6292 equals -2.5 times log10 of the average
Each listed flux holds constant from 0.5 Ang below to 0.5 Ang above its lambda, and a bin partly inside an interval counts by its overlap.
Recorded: -0.05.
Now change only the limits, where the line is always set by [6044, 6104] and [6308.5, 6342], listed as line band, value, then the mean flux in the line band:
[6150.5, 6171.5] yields 0.06 mag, 14.4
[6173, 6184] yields 0.03 mag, 14.8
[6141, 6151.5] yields -0.02 mag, 15.6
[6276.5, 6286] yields 0.00 mag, 15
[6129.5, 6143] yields -0.03 mag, 15.7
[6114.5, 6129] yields 0.00 mag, 15.4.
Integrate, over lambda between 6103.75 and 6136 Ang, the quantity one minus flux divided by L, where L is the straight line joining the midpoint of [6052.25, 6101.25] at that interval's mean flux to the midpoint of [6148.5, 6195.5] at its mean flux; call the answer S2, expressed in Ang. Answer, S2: -0.5 Ang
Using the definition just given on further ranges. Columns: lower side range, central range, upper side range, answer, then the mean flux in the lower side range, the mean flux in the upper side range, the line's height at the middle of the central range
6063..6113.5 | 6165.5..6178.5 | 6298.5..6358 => 1.0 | 15.4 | 15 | 15.3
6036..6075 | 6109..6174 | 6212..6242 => -0.7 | 15.7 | 14.2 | 15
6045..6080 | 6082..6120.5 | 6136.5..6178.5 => 0.0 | 15.5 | 14.8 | 15.2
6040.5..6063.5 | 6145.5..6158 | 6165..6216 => -0.3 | 15.5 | 14.7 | 14.9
